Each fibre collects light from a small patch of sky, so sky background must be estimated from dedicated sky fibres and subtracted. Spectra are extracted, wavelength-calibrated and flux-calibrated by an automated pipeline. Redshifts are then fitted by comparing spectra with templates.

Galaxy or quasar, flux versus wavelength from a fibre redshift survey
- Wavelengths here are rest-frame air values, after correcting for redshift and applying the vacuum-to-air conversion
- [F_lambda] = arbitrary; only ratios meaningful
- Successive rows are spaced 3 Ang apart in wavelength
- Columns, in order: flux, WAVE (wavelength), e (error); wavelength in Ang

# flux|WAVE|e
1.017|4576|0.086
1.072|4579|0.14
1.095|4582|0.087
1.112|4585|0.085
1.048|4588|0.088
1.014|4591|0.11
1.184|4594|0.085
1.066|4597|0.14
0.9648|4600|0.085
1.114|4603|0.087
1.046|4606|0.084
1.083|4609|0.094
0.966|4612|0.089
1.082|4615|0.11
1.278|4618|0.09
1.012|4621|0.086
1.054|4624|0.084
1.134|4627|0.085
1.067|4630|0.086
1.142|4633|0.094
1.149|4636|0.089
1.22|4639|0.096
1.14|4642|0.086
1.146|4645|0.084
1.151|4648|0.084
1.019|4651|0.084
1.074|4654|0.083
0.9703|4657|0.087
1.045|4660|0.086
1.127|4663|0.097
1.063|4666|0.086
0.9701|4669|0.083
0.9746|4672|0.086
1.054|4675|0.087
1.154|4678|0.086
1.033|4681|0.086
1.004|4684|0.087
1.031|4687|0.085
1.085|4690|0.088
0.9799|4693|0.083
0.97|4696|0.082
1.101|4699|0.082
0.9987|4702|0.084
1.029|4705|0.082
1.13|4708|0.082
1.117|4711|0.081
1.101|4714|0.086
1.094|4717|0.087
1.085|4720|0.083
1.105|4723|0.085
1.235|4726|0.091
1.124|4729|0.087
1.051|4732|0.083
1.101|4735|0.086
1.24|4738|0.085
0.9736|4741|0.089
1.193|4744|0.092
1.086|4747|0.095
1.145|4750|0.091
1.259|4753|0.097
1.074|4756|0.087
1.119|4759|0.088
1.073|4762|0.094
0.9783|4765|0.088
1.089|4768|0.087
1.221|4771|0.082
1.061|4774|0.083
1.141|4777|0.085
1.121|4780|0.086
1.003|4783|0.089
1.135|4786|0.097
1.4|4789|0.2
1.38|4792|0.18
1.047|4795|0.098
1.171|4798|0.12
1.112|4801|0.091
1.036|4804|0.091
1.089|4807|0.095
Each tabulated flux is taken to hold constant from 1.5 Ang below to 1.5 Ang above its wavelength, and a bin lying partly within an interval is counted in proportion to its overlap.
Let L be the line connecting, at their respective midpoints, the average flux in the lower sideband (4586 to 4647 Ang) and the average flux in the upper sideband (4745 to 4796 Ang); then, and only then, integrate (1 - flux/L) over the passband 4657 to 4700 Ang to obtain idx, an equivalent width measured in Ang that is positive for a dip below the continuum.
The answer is 2.9 Ang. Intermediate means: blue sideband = 1.1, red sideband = 1.14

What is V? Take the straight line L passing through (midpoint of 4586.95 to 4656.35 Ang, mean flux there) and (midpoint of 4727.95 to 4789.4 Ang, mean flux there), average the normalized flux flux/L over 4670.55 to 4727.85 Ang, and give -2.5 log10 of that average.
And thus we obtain 0.04 mag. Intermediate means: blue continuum 1.09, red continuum 1.12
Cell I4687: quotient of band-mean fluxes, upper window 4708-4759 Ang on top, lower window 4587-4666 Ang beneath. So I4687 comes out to 1.03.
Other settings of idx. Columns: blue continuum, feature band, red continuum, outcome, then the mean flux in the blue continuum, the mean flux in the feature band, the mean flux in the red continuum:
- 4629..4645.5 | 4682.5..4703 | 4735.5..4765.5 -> 1.95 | 1.15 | 1.02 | 1.12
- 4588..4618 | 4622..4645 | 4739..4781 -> -1.10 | 1.07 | 1.13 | 1.11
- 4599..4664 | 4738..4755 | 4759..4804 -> -0.23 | 1.09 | 1.14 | 1.13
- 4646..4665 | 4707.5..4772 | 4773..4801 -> 0.58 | 1.07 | 1.12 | 1.16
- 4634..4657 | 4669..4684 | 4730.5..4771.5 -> 1.02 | 1.12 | 1.04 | 1.11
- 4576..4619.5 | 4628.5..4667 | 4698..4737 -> -0.51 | 1.08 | 1.1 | 1.1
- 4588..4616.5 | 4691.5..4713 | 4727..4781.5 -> 0.93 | 1.06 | 1.05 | 1.11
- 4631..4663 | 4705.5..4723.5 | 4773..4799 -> 0.52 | 1.11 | 1.1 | 1.16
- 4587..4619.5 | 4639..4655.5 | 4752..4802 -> -0.35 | 1.08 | 1.12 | 1.14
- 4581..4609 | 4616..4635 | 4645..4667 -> -0.78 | 1.07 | 1.11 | 1.07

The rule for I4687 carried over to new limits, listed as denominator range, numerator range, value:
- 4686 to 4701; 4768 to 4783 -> 1.08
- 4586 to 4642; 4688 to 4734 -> 0.99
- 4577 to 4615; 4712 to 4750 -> 1.05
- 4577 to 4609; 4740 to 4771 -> 1.03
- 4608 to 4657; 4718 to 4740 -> 1.02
